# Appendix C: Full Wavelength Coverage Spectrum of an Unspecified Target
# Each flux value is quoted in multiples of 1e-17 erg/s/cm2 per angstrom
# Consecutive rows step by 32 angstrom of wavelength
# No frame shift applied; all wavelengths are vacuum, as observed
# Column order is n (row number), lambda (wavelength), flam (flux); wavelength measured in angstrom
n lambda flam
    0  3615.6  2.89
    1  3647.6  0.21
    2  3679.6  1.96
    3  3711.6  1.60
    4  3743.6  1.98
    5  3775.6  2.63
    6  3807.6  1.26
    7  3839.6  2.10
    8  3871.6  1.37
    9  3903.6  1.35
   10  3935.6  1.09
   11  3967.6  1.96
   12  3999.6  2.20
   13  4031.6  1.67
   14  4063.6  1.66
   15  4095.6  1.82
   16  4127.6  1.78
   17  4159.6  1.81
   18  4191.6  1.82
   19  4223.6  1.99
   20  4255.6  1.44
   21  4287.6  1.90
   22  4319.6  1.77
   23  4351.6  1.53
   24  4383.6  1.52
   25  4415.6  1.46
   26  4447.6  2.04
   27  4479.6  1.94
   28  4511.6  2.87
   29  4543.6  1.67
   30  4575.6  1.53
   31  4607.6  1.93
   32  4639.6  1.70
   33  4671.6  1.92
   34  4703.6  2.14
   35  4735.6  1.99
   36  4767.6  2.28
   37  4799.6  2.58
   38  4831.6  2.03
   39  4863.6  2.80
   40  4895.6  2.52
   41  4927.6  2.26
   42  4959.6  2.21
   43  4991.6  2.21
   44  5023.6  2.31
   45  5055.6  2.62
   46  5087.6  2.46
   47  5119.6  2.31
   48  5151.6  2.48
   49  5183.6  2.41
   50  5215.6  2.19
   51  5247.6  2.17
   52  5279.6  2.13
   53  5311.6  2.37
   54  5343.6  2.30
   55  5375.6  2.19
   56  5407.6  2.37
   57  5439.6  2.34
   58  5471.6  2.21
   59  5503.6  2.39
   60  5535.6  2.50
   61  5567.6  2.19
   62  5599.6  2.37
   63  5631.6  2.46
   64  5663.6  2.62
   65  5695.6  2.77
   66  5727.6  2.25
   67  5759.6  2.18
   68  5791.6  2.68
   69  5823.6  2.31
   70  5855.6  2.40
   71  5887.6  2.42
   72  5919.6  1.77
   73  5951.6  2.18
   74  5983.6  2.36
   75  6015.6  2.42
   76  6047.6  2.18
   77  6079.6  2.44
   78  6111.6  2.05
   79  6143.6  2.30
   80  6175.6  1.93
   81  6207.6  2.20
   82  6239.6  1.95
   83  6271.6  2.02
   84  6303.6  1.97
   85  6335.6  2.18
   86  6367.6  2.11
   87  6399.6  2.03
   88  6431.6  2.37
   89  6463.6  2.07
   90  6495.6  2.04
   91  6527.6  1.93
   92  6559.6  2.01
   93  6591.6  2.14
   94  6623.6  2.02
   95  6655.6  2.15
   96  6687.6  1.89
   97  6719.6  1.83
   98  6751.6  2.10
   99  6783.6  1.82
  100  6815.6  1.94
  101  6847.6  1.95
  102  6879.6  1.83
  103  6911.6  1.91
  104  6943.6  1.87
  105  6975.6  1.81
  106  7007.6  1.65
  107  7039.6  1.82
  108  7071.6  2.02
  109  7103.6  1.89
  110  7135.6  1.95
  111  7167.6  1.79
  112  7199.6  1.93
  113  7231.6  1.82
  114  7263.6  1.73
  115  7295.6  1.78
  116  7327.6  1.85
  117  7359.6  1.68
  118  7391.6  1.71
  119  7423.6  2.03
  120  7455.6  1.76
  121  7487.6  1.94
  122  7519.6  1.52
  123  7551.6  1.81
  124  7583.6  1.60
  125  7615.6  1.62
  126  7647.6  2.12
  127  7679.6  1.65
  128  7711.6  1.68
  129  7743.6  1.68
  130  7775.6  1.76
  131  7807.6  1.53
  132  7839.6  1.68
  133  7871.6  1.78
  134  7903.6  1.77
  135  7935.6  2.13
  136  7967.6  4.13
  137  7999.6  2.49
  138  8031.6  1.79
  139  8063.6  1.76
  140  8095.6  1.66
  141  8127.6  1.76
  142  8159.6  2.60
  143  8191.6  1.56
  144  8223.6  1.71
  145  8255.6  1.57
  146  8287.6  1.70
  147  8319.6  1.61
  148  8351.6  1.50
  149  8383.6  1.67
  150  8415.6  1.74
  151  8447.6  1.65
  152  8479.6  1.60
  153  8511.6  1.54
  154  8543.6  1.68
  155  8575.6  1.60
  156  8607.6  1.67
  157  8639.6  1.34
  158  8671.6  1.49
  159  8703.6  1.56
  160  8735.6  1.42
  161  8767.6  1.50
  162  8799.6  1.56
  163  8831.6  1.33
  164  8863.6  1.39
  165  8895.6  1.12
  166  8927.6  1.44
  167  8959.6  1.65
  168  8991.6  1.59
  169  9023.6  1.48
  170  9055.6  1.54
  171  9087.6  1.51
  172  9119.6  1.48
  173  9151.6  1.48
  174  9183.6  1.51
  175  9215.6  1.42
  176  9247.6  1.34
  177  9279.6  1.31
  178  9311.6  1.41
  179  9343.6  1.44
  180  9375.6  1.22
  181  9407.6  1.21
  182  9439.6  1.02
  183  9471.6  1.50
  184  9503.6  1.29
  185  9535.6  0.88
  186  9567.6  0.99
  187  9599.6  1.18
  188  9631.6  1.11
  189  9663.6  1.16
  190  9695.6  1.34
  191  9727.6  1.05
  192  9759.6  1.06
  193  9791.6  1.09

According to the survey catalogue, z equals 0.213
